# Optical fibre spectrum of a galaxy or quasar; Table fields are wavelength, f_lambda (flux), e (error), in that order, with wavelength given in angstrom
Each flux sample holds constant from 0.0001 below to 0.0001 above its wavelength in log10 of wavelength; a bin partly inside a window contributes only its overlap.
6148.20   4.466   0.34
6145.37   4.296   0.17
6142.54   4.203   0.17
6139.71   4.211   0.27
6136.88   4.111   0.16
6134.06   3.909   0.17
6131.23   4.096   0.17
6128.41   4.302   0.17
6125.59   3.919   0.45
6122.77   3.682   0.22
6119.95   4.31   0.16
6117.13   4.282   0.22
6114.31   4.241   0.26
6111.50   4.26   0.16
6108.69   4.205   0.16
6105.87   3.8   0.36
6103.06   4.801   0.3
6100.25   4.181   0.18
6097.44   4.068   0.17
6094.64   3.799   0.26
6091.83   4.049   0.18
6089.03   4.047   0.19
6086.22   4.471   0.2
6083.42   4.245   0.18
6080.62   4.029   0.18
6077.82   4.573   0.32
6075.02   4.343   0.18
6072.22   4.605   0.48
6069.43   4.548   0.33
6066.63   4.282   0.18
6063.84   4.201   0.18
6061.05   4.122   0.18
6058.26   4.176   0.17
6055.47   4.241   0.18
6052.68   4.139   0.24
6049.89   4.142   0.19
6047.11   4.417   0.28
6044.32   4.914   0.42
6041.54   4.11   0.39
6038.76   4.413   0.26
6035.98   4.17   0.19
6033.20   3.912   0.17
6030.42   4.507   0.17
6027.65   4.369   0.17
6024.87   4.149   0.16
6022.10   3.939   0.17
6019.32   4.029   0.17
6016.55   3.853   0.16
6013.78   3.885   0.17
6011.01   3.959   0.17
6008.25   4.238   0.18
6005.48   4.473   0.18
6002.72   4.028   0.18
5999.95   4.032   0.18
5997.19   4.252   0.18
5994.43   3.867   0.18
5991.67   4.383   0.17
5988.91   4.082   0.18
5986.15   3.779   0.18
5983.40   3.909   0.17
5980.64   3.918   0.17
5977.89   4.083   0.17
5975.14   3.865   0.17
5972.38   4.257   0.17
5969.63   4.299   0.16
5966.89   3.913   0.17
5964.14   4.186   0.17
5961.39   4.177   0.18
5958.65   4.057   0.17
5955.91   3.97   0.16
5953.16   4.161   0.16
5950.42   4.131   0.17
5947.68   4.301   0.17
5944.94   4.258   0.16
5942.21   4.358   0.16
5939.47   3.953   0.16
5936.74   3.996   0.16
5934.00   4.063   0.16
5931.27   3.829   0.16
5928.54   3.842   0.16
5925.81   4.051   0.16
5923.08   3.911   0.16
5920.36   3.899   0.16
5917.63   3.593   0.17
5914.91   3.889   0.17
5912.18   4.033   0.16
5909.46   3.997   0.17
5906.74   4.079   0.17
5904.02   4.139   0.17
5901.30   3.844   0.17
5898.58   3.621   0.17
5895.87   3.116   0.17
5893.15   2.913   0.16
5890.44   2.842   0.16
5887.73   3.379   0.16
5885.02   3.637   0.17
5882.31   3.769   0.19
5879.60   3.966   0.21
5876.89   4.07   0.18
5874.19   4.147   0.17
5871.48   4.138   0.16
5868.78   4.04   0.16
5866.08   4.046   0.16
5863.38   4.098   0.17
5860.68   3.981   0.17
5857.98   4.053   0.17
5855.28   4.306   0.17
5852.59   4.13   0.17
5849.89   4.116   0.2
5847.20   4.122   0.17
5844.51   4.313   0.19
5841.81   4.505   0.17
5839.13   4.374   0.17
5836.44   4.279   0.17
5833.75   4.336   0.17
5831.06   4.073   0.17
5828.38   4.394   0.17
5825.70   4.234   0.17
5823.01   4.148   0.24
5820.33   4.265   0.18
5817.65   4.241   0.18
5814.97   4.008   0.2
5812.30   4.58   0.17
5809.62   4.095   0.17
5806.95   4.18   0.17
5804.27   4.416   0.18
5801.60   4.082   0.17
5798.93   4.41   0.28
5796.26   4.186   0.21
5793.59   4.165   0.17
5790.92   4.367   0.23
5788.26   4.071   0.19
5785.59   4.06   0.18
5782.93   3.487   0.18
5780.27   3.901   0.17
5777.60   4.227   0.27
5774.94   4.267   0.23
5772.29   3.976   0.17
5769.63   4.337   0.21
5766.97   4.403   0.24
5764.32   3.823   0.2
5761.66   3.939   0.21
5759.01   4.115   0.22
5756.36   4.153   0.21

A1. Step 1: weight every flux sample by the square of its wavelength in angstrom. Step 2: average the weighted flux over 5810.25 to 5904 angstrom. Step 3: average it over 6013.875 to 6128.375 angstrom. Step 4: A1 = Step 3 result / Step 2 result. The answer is 1.1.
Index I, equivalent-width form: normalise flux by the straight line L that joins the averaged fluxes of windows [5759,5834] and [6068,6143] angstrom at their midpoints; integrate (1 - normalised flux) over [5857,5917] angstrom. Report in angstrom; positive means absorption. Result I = 5.3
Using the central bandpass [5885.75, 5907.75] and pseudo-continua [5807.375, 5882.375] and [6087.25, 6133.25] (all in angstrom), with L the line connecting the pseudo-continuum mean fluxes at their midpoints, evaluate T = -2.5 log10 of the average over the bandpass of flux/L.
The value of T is 0.19 mag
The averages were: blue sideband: 4.18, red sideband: 4.13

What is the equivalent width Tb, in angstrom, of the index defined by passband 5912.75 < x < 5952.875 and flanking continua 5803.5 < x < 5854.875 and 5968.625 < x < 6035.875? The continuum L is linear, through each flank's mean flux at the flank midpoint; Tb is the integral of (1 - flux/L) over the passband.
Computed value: 1.4 angstrom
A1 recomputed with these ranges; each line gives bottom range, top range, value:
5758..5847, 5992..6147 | 1.09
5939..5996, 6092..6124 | 1.06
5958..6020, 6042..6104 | 1.08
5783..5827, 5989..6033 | 1.05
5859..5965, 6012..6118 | 1.14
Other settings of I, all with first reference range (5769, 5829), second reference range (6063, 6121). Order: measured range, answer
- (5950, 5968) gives 0.6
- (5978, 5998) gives 1.0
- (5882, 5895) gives 2.9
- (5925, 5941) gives 1.0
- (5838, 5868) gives 0.1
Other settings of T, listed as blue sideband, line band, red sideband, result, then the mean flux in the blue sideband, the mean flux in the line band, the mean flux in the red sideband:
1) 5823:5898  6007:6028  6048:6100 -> 0.033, 3.98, 4.04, 4.23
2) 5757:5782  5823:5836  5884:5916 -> -0.098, 4.1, 4.25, 3.62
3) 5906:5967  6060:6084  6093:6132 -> -0.056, 4.03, 4.33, 4.14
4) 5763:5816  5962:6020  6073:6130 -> 0.029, 4.15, 4.06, 4.18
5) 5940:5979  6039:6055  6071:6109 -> -0.037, 4.14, 4.34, 4.23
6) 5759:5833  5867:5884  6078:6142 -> 0.038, 4.16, 4.01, 4.15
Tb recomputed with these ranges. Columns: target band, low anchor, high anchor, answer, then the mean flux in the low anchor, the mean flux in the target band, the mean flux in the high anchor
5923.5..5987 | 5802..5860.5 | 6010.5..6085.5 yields 2.7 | 4.24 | 4.06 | 4.24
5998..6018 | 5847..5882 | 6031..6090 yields 0.8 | 4.08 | 4.07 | 4.29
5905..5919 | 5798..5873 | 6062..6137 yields 0.9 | 4.21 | 3.92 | 4.2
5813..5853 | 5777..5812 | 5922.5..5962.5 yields -1.2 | 4.14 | 4.24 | 4.07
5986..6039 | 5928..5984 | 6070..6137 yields 0.0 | 4.08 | 4.12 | 4.19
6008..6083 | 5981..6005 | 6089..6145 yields -2.7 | 4.05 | 4.23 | 4.13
